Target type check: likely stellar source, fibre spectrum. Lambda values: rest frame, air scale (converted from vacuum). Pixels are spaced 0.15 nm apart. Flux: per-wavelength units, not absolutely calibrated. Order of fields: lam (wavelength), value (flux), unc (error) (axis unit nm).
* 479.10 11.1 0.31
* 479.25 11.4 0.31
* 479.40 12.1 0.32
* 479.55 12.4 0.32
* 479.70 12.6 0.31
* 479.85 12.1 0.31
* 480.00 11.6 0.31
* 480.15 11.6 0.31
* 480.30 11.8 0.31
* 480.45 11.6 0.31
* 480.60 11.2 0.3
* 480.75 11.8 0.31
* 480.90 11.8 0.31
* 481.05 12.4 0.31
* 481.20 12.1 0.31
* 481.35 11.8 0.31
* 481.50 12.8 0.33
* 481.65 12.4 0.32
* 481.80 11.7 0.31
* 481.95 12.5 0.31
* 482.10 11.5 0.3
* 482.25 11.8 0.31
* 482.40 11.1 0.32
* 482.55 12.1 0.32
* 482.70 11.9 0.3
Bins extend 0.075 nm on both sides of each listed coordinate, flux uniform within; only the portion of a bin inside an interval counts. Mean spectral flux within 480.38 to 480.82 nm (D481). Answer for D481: 11.5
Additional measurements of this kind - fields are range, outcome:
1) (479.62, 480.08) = 12.1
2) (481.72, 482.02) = 12.1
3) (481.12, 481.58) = 12.2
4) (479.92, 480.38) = 11.7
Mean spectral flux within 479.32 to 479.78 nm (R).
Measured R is 12.4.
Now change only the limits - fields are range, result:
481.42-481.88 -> 12.3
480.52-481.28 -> 11.9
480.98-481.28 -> 12.2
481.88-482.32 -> 11.9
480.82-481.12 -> 12.1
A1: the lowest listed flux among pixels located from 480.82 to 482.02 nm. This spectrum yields 11.7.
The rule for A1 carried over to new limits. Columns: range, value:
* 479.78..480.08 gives 11.6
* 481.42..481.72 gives 12.4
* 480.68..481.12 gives 11.8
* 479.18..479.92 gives 11.4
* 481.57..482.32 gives 11.5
